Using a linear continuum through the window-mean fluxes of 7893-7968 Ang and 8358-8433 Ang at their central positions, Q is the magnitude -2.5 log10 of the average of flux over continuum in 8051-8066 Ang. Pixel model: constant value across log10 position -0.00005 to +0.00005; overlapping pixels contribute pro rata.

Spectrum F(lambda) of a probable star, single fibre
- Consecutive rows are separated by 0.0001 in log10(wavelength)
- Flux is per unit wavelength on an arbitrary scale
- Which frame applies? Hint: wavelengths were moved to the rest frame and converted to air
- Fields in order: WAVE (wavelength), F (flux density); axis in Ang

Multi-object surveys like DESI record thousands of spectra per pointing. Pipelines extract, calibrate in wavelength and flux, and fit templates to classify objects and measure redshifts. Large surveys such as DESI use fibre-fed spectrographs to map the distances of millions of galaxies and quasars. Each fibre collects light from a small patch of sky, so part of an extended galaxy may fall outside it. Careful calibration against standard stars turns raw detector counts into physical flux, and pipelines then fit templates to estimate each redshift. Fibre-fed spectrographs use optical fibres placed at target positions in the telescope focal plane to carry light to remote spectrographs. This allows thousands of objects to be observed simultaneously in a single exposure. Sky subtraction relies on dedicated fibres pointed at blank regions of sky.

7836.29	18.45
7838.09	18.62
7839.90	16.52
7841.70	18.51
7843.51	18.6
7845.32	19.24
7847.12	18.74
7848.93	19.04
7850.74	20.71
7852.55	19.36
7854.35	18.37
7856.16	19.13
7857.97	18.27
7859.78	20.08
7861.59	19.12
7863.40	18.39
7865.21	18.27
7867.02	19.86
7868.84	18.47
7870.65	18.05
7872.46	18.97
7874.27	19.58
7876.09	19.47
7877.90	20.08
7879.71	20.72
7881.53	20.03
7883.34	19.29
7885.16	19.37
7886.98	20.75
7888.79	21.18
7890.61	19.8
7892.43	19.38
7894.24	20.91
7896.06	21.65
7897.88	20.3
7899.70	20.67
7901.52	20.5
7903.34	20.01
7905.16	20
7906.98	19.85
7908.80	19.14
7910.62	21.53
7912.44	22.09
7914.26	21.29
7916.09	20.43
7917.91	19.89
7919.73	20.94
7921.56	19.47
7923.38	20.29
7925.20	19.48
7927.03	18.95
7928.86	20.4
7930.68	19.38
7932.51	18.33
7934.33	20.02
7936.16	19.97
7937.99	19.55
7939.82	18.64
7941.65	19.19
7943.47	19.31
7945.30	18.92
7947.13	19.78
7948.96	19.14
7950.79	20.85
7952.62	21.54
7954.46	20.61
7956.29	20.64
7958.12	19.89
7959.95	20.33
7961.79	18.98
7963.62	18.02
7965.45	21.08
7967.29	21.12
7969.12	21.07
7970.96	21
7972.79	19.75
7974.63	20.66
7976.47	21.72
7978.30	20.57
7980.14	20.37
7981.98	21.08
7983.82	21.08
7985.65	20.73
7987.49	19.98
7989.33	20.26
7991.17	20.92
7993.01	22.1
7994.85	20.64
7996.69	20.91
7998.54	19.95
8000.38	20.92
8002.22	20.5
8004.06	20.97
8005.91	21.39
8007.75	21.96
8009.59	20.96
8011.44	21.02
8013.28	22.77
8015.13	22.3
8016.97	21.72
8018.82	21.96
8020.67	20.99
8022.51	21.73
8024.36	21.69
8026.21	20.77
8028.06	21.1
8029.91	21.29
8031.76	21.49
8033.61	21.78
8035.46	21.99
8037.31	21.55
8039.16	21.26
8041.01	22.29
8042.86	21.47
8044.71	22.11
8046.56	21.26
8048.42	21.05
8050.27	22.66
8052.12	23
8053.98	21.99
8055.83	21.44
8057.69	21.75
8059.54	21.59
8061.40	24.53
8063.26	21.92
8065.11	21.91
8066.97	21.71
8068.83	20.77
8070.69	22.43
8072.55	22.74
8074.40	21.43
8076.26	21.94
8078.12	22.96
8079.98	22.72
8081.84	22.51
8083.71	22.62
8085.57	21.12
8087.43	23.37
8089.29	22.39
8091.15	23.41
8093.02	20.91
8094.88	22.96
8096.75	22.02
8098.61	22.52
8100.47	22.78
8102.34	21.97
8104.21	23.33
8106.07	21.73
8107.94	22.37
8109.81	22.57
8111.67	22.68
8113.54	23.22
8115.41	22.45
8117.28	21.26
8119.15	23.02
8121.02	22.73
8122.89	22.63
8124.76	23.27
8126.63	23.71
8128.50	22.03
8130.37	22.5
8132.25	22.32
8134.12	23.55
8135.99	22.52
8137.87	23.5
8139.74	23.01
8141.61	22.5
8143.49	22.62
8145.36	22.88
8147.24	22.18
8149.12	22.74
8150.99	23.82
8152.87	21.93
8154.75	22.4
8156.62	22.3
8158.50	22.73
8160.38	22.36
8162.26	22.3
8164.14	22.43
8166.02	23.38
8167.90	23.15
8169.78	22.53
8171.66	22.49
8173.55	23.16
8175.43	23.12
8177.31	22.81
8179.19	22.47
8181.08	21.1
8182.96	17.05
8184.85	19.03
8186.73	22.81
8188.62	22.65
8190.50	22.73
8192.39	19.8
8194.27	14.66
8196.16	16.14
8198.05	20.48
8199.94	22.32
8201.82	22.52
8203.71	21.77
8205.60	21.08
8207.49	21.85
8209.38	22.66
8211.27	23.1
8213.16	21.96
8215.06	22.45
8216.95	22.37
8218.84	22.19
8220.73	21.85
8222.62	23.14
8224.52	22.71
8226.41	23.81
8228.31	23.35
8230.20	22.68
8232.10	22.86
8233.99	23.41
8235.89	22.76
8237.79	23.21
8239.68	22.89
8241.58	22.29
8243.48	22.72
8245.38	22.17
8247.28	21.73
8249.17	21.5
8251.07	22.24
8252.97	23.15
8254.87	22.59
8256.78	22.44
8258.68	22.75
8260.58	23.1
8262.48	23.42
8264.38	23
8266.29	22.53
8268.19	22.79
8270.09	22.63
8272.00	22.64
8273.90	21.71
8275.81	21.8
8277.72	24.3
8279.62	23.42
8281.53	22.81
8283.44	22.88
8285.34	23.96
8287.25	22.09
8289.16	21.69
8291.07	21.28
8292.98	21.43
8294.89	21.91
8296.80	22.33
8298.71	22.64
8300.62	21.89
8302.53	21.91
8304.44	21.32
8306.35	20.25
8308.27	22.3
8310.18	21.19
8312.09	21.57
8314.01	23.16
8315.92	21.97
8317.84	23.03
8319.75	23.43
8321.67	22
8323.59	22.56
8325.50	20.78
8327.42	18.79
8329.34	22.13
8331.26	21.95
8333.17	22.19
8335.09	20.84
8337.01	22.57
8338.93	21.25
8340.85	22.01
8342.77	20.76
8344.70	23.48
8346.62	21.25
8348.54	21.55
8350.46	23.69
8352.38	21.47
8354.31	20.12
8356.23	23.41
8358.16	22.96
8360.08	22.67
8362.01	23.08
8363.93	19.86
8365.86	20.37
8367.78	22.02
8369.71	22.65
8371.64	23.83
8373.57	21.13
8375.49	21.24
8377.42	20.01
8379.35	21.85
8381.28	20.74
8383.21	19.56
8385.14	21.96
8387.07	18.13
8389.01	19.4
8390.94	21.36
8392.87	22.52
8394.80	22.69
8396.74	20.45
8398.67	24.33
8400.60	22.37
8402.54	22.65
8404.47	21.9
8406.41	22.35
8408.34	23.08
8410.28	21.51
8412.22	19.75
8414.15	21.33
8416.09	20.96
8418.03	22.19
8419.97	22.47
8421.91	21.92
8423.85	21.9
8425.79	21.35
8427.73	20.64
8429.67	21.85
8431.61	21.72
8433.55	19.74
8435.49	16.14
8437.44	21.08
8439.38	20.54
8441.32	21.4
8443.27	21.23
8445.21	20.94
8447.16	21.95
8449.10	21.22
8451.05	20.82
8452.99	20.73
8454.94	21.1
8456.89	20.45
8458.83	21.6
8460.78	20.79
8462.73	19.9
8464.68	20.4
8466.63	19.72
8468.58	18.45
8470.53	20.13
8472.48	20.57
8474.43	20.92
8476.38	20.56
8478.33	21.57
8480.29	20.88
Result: -0.09 mag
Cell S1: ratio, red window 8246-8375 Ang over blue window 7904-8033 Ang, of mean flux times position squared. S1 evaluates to 1.17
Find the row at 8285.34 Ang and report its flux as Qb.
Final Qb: 23.96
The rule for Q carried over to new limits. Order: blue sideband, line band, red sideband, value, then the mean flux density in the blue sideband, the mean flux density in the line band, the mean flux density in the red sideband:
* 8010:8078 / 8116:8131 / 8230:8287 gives -0.02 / 21.8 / 22.6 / 22.7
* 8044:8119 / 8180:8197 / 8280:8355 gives 0.13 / 22.3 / 19.6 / 21.9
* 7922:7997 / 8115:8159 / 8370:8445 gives -0.10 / 20.2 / 22.7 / 21.3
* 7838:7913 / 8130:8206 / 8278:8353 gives -0.04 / 19.6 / 21.9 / 22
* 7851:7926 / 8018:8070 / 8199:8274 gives -0.03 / 19.9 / 21.8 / 22.6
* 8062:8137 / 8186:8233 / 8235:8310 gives 0.03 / 22.4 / 21.8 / 22.4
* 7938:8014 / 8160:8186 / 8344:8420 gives -0.04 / 20.5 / 22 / 21.7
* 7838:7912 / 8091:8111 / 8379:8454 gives -0.11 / 19.6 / 22.4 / 21.2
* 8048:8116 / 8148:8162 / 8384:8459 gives -0.02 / 22.3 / 22.6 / 21.3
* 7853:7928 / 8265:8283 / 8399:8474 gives -0.10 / 19.9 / 22.7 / 21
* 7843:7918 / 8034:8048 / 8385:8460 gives -0.08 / 19.8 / 21.7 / 21.3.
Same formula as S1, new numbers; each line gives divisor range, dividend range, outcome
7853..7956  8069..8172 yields 1.20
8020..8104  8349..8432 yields 1.07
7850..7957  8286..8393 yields 1.22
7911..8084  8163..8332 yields 1.12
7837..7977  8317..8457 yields 1.22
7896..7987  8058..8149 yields 1.16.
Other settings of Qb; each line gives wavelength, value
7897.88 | 20.3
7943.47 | 19.31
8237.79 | 23.21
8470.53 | 20.13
